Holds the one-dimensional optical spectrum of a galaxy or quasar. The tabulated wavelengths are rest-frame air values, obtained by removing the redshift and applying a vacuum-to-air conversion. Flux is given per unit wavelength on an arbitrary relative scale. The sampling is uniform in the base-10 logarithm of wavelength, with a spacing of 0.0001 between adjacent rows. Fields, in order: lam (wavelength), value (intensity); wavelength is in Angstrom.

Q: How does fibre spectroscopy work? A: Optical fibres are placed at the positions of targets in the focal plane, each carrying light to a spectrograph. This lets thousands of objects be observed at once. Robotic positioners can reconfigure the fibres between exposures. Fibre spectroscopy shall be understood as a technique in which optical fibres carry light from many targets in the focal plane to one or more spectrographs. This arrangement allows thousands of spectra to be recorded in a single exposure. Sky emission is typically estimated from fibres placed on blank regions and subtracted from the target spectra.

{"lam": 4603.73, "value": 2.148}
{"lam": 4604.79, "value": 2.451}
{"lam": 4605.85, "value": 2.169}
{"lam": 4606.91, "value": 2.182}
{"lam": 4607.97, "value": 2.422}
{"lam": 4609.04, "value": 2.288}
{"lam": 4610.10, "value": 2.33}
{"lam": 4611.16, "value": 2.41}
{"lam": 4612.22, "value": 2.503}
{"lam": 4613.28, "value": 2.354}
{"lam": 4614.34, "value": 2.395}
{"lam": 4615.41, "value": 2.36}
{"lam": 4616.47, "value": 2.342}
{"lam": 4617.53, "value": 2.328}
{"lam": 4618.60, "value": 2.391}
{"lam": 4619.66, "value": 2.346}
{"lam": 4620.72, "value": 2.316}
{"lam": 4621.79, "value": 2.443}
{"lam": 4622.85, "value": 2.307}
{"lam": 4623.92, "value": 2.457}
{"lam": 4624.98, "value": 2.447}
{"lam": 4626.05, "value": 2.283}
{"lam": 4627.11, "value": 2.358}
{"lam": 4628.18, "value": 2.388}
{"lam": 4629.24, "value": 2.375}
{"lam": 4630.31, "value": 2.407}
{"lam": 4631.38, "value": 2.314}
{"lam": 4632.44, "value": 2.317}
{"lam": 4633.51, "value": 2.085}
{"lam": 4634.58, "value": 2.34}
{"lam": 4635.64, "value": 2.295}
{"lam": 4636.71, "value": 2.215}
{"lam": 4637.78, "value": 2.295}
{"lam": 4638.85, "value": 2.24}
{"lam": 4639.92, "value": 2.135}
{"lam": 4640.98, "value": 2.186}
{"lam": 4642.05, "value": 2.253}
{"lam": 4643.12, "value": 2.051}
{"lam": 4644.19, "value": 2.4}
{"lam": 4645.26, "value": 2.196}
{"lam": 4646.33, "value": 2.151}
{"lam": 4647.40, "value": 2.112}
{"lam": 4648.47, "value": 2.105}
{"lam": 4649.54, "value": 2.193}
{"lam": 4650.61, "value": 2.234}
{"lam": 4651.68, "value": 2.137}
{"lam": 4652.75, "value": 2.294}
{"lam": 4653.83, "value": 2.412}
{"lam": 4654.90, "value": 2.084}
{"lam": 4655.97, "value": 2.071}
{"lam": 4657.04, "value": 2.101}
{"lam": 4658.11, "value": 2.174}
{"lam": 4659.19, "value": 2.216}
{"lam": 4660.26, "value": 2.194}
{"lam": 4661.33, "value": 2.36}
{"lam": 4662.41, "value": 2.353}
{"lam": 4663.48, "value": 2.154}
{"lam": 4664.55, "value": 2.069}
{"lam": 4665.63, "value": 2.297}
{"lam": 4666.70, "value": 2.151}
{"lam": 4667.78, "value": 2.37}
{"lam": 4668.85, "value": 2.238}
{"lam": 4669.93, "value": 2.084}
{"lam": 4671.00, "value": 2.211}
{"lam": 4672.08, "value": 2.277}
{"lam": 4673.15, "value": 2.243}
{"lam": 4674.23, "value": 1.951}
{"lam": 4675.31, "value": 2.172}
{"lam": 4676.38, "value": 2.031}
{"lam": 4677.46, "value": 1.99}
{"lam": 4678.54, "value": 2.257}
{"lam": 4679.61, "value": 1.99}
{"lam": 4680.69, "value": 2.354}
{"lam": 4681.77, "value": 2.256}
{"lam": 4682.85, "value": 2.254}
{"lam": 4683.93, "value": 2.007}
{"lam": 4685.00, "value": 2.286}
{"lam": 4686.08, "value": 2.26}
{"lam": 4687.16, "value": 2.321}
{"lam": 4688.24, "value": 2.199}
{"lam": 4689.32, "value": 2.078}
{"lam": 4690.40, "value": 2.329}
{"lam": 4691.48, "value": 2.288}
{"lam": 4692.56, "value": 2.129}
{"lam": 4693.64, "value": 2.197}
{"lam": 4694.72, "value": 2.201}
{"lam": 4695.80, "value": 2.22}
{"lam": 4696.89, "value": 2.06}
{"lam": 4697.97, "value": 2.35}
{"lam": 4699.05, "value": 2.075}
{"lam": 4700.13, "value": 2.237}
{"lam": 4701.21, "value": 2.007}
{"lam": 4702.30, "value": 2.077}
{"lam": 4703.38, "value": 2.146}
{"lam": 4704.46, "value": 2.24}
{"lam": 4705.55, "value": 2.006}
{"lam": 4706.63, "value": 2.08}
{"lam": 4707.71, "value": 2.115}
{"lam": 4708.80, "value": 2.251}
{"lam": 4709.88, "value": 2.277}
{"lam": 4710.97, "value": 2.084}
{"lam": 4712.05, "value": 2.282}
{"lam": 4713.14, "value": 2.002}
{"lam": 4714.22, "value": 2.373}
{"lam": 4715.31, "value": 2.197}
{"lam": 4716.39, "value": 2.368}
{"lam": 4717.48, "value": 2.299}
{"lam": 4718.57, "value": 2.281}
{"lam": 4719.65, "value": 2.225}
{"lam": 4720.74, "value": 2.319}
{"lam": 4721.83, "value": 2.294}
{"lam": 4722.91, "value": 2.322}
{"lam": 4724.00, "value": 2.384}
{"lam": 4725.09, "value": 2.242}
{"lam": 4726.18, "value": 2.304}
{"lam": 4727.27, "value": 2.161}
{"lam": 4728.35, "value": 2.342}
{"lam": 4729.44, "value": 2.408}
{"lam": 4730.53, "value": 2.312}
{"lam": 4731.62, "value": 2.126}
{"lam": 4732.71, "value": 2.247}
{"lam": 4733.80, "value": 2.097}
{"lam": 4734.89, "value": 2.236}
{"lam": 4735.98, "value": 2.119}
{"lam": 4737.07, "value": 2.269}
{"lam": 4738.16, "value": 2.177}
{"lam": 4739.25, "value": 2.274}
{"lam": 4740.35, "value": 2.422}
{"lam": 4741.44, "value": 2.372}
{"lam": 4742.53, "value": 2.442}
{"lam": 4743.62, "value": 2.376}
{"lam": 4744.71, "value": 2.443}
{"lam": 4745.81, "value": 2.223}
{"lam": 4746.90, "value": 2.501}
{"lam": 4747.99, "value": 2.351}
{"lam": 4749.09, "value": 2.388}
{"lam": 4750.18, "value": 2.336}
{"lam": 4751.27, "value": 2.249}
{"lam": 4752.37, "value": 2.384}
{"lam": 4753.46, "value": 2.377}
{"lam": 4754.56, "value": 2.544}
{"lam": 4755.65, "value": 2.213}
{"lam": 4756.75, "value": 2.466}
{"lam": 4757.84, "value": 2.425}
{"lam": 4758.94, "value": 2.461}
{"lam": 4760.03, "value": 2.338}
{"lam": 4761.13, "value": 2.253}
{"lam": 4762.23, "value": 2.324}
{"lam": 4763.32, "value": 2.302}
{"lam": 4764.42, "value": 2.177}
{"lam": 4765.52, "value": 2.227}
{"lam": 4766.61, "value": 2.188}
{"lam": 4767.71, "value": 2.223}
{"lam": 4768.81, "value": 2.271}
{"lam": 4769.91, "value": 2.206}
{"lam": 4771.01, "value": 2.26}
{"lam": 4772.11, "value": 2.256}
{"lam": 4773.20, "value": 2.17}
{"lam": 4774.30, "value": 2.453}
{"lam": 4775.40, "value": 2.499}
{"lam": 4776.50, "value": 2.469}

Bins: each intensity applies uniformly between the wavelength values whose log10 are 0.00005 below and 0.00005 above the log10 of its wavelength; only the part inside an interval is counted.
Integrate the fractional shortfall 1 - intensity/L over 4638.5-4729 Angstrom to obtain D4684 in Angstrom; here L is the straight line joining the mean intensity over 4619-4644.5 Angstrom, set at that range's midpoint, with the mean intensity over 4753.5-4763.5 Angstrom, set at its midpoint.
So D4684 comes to 5.0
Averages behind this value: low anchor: 2.3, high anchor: 2.37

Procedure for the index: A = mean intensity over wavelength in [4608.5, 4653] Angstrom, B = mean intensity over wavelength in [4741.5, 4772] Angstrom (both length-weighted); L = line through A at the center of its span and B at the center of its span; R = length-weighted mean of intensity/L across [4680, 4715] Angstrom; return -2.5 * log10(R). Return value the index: 0.06 mag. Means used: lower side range 2.29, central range 2.19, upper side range 2.33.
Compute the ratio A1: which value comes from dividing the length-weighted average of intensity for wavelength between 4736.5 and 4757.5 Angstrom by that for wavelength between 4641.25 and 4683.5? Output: 1.08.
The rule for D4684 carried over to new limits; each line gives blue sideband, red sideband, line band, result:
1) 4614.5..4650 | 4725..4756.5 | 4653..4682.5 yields 1.4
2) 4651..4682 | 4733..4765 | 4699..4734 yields 0.8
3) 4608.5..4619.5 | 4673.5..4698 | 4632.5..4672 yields 1.0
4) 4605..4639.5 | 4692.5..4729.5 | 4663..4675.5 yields 0.5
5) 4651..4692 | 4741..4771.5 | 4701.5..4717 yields 0.6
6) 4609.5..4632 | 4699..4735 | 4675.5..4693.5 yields 0.7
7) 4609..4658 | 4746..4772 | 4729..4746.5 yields 0.2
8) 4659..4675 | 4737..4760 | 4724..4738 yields 0.5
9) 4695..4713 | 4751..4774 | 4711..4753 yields -1.3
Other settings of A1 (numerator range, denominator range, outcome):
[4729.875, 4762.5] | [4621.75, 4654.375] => 1.02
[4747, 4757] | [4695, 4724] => 1.08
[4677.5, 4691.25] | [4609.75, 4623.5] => 0.93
